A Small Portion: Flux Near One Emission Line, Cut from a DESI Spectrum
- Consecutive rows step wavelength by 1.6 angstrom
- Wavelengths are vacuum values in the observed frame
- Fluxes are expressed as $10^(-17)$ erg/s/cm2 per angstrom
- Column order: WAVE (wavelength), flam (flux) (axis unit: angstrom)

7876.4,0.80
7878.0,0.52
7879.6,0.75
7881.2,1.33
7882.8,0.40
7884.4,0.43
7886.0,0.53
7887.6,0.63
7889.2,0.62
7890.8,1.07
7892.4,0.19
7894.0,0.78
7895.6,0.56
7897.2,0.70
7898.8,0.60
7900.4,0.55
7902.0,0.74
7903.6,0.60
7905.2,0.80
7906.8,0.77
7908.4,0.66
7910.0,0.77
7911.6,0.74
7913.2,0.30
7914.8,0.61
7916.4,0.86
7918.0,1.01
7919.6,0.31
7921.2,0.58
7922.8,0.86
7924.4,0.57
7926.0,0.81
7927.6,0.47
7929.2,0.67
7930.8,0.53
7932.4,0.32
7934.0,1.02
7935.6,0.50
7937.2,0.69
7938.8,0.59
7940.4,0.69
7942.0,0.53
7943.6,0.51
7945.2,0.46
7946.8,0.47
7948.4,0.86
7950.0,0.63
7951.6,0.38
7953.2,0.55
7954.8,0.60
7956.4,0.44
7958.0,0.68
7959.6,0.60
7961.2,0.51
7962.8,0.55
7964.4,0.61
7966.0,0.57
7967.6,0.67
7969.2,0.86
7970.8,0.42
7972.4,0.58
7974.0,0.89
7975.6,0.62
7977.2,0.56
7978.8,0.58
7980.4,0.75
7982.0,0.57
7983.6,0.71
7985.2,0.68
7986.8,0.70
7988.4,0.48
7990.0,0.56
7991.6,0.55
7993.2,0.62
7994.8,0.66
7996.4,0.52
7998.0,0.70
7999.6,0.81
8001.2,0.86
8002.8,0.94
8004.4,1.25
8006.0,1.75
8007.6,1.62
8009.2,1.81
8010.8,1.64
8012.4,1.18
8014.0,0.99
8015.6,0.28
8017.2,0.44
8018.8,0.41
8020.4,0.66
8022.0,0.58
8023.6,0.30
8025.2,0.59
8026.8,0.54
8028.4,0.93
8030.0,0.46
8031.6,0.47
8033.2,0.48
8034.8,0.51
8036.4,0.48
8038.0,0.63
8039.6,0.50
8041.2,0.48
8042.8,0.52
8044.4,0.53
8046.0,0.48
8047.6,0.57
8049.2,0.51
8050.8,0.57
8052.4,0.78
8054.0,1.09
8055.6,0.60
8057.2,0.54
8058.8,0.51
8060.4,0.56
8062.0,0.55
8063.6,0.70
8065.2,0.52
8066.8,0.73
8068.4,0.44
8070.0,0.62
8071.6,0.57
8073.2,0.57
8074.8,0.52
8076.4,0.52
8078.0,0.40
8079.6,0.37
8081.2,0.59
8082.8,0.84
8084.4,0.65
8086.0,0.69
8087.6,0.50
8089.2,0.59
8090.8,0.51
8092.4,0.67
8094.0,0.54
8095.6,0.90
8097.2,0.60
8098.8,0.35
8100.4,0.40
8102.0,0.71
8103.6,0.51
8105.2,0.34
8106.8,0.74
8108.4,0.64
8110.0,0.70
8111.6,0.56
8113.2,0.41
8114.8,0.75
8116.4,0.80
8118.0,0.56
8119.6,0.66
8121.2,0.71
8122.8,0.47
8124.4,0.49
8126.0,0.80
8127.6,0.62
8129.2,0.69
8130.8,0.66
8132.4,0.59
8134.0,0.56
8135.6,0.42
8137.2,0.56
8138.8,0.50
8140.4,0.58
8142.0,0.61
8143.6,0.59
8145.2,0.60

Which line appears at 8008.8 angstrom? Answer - H-beta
